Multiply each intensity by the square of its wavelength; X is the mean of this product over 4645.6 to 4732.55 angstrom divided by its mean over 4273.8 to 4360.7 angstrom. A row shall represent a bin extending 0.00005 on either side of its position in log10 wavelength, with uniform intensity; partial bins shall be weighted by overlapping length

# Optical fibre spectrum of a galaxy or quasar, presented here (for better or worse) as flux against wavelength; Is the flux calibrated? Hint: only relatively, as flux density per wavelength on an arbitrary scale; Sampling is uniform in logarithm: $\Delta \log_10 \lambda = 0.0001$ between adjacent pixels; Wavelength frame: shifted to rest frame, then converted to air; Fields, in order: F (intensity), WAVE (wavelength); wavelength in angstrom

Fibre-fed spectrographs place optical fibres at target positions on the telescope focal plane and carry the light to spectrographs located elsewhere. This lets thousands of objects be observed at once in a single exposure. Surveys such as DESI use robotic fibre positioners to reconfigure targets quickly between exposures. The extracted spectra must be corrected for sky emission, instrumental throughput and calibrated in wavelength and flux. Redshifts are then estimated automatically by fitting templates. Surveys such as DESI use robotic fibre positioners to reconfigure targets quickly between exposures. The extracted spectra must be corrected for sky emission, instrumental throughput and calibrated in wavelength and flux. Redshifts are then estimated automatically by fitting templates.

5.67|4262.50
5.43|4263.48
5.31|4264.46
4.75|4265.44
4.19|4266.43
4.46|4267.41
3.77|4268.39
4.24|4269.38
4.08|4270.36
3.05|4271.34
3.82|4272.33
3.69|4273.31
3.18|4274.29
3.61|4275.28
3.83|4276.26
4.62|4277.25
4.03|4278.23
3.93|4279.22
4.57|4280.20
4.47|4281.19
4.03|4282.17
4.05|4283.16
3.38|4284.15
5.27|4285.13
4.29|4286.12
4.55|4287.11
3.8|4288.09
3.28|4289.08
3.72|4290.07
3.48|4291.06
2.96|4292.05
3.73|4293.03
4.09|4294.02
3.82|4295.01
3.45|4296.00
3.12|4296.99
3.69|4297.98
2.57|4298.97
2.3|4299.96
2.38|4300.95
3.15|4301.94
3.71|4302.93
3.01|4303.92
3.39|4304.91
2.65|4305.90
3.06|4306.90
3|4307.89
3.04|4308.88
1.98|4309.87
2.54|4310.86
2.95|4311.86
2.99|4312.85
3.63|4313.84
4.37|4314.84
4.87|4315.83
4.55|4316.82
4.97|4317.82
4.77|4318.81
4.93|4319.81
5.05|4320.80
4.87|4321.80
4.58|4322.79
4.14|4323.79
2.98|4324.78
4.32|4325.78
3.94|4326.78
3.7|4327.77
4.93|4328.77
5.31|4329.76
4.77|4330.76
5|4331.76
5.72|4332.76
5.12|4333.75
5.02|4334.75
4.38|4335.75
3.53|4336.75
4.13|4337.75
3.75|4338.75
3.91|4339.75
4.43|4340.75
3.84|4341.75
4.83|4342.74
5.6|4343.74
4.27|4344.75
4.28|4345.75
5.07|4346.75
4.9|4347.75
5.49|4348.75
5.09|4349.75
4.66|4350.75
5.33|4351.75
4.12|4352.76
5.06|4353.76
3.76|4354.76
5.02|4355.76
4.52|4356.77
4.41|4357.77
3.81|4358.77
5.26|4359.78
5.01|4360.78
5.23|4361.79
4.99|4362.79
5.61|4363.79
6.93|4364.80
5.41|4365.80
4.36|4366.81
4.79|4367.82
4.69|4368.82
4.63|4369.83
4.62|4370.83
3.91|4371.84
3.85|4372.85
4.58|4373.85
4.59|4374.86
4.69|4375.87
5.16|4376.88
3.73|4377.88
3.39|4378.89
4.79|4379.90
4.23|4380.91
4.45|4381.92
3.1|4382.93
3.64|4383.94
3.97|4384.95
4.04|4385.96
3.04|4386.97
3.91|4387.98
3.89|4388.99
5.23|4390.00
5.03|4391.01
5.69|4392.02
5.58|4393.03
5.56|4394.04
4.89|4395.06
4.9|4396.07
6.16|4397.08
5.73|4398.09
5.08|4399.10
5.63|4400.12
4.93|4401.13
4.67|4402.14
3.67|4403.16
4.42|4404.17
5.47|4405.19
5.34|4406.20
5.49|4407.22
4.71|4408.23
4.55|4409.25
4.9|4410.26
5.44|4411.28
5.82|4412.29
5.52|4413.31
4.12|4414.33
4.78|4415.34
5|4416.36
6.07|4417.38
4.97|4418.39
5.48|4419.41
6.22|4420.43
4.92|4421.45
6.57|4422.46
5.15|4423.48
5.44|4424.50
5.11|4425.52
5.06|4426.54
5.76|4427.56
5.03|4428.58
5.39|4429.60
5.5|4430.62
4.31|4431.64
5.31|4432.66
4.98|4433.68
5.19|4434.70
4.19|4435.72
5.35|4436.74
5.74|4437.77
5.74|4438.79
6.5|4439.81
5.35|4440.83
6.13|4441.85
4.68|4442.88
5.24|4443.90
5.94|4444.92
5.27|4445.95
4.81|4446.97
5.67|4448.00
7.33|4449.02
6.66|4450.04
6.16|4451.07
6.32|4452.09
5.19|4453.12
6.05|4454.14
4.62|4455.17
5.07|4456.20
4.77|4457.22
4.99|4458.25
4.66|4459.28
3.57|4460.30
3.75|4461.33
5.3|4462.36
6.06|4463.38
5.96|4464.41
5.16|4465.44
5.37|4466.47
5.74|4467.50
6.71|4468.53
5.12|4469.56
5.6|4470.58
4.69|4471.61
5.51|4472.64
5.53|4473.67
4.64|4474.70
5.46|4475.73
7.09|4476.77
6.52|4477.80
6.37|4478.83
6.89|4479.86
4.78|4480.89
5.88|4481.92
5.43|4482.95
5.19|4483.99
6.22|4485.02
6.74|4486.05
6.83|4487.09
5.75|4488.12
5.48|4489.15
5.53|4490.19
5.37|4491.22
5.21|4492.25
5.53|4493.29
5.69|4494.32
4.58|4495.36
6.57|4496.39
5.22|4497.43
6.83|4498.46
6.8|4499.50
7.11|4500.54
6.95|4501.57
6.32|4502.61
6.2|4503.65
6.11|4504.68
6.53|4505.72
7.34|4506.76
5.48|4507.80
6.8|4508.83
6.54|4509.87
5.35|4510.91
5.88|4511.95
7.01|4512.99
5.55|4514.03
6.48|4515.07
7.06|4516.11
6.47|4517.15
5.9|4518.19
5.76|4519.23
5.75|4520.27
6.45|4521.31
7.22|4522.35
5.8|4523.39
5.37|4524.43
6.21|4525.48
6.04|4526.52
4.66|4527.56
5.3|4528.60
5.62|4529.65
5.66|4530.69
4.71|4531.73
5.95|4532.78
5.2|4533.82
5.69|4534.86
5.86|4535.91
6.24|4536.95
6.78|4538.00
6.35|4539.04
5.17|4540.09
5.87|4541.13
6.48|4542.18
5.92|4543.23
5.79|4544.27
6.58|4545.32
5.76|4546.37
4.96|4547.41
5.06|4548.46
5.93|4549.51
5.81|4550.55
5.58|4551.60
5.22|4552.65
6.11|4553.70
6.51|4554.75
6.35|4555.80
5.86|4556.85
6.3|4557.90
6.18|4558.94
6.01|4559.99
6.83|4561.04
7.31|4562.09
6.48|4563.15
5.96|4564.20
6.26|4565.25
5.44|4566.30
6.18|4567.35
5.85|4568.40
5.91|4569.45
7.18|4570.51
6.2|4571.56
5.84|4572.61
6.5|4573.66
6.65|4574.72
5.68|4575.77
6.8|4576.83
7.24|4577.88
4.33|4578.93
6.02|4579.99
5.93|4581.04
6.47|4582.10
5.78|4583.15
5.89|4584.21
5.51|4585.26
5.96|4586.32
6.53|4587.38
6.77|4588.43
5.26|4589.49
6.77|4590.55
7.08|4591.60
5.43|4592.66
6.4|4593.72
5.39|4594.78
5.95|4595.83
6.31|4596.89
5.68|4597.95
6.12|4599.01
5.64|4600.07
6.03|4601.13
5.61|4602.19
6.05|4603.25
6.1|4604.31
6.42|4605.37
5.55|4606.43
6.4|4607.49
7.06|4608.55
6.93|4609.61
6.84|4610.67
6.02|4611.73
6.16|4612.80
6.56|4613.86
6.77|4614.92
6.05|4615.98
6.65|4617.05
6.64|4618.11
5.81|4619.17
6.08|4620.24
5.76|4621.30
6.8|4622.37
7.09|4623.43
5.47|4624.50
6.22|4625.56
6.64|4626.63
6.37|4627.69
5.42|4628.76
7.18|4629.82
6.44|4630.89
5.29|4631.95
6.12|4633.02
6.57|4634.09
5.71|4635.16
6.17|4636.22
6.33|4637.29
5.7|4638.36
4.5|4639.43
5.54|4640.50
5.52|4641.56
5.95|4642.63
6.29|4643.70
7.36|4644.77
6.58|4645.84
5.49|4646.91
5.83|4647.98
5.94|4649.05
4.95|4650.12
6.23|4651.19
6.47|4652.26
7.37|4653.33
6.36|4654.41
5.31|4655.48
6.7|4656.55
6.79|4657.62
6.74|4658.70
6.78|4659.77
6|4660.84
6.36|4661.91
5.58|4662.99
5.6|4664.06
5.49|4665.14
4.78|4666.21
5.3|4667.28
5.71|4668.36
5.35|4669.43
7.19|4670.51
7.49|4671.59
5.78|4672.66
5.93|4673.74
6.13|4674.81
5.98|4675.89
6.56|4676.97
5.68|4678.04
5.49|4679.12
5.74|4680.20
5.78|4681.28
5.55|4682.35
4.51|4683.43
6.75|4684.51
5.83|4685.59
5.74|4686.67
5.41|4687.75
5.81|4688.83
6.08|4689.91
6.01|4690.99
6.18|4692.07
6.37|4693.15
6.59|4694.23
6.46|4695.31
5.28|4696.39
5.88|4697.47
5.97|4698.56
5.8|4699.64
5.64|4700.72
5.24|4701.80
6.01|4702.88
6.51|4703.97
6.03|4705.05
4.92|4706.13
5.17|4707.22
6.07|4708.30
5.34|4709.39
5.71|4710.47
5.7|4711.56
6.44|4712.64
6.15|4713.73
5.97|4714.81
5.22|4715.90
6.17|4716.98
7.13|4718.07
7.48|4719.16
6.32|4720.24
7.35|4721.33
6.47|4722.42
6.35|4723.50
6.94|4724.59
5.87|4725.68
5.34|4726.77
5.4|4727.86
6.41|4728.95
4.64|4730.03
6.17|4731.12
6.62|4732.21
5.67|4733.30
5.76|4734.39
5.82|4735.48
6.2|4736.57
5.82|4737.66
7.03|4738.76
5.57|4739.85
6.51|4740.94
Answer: 1.73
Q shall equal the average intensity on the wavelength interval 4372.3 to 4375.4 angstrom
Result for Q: 4.34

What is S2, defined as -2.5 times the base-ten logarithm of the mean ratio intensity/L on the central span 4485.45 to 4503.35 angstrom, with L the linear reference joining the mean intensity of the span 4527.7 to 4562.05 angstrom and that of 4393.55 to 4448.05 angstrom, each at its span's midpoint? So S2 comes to -0.08 mag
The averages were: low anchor 5.25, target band 6.03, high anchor 5.87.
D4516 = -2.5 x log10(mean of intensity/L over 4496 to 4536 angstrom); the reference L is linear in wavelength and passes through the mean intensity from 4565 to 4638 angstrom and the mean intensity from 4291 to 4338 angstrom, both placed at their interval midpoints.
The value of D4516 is -0.116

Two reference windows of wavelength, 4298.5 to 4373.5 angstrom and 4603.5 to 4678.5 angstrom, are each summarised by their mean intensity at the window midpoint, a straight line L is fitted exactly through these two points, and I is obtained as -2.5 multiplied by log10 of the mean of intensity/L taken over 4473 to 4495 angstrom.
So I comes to -0.12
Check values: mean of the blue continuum 4.29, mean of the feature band 5.8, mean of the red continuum 6.16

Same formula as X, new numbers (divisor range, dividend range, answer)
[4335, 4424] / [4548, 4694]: 1.42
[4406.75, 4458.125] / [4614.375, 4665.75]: 1.25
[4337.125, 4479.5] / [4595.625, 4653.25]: 1.34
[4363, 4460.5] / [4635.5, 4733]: 1.34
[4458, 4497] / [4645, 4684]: 1.17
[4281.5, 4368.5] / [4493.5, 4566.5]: 1.58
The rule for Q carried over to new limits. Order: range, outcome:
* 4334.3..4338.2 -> 4.25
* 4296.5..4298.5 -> 3.39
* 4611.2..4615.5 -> 6.37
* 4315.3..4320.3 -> 4.82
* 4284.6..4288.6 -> 4.47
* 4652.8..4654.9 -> 6.85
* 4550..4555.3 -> 5.85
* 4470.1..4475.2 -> 5.19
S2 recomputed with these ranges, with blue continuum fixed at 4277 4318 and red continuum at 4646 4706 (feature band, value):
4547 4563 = -0.16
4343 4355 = -0.23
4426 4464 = -0.18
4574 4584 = -0.14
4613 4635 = -0.12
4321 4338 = -0.19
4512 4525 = -0.24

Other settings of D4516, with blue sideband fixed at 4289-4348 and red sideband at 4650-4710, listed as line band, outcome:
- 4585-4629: -0.123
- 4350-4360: -0.110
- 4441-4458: -0.198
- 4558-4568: -0.187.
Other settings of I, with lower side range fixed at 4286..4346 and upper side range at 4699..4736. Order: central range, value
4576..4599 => -0.142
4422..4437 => -0.159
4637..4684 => -0.050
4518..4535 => -0.145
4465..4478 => -0.186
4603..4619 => -0.177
